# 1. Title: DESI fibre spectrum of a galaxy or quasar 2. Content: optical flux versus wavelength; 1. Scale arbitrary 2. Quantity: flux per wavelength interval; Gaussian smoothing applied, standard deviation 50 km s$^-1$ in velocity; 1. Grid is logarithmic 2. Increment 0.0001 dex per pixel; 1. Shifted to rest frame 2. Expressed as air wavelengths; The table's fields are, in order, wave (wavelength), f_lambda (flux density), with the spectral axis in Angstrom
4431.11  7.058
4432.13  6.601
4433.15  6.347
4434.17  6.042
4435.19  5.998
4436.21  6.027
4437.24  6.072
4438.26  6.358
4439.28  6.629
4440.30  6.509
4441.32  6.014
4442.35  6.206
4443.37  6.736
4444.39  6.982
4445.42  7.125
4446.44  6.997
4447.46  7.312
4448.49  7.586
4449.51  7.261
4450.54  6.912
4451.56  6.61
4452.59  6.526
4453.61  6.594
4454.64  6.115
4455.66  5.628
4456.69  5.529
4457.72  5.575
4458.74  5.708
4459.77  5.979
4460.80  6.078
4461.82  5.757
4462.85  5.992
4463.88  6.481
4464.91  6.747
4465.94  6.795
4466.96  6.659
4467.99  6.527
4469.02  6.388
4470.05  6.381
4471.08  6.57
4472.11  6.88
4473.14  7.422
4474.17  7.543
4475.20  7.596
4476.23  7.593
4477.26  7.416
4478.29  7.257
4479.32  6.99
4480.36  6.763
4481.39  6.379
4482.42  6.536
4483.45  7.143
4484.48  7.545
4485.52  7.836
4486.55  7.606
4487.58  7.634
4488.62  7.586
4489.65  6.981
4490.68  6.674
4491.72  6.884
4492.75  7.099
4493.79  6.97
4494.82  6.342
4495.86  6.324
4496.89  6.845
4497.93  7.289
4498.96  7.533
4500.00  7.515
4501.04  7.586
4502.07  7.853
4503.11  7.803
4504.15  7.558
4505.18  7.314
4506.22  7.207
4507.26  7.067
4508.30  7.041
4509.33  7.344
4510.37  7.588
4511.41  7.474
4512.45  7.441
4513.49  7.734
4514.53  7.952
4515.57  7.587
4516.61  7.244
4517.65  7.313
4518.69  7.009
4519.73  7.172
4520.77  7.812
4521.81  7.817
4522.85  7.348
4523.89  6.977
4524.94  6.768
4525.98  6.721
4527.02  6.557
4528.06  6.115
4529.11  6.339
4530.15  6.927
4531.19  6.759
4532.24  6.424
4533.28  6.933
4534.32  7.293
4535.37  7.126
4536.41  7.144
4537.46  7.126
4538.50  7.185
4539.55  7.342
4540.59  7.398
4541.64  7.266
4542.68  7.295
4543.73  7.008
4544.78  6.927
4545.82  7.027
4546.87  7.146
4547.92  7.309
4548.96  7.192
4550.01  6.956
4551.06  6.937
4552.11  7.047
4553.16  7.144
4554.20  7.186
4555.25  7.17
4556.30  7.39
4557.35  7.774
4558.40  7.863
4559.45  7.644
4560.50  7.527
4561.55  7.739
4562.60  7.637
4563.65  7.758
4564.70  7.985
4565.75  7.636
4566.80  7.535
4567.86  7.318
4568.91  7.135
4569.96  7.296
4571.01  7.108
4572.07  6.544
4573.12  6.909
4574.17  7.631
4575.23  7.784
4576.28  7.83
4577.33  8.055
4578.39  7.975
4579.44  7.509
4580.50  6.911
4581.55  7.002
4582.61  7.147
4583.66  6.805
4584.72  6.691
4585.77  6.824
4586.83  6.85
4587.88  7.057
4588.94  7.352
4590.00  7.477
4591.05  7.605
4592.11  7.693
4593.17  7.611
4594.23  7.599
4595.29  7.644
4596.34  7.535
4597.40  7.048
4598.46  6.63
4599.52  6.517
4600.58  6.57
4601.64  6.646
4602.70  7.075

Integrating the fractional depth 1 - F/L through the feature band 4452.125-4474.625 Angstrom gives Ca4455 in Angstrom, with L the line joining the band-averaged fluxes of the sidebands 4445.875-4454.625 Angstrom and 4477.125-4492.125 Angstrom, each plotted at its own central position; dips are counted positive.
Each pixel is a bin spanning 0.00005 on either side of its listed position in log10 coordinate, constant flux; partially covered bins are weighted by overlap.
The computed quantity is 2.1 Angstrom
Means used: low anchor 6.93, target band 6.36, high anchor 7.14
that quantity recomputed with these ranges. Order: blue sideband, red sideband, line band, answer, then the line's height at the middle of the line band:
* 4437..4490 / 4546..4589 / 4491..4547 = -0.9 Angstrom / 7.05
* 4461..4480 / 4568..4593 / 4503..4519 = -1.0 Angstrom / 6.99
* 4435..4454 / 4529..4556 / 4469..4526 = -2.8 Angstrom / 6.89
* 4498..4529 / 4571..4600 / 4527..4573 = 0.6 Angstrom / 7.29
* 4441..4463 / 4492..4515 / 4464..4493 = -0.7 Angstrom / 6.88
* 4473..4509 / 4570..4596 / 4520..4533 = 0.7 Angstrom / 7.26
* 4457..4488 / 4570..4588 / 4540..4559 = -0.3 Angstrom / 7.1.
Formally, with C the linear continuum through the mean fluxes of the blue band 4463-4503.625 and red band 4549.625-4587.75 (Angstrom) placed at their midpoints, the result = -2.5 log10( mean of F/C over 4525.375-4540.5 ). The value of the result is 0.05 mag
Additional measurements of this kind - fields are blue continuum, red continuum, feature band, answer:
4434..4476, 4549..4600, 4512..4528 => -0.05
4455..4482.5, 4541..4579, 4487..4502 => -0.05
